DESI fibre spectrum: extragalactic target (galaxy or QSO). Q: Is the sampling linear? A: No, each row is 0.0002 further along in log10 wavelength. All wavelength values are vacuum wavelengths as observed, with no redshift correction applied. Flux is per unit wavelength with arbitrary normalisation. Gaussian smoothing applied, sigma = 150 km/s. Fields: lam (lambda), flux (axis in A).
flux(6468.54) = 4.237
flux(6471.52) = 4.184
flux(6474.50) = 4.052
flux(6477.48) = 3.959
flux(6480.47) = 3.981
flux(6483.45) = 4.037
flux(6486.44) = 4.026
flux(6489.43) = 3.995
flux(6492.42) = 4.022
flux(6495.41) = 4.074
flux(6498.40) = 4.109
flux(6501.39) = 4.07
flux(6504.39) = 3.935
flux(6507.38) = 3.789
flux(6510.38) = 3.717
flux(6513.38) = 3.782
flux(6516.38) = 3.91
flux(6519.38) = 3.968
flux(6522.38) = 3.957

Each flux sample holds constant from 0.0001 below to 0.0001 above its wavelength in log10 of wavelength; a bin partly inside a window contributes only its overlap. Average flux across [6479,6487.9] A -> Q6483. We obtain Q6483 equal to 4.02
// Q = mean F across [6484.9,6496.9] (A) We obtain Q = 4.03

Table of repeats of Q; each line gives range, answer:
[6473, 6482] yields 4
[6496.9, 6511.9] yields 3.92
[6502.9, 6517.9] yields 3.83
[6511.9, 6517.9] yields 3.85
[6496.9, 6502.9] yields 4.09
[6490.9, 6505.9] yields 4.04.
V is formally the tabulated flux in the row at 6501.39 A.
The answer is 4.07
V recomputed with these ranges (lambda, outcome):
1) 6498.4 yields 4.109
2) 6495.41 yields 4.074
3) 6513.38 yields 3.782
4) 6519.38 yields 3.968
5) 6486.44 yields 4.026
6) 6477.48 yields 3.959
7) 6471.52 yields 4.184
